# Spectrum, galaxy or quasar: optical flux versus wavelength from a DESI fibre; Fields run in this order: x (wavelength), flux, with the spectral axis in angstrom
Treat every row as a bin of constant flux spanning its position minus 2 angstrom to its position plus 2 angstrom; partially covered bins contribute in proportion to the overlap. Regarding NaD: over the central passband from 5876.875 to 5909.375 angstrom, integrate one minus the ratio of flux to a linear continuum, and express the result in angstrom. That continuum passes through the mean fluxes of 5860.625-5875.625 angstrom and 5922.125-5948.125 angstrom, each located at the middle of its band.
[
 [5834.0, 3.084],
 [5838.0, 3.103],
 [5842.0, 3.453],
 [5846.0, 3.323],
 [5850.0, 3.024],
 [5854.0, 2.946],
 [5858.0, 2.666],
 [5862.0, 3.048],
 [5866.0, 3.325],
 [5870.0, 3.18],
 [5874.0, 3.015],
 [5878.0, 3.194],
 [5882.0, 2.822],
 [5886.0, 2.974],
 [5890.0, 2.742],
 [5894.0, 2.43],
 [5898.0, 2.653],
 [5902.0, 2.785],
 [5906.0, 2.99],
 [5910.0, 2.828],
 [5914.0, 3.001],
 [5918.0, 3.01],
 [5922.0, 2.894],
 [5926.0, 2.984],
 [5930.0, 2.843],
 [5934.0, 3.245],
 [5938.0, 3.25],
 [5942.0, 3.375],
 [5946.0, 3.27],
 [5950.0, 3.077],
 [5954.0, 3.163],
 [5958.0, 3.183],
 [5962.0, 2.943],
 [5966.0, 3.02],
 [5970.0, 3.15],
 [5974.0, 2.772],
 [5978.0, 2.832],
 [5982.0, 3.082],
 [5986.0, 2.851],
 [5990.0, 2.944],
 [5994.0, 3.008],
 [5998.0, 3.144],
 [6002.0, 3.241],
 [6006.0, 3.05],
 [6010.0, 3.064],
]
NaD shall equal 3.4 angstrom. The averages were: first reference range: 3.15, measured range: 2.81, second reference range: 3.14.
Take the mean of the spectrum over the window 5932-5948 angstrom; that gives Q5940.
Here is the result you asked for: 3.29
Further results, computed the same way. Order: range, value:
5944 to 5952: 3.17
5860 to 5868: 3.19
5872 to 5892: 2.95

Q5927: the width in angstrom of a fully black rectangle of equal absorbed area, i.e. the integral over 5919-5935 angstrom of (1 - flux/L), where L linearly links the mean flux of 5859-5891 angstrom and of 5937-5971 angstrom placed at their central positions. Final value 0.71 angstrom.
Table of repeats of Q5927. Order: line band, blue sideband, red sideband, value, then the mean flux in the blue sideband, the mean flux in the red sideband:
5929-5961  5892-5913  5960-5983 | -3.3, 2.75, 2.96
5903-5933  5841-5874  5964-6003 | 1.1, 3.1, 3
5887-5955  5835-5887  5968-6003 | 1.6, 3.08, 3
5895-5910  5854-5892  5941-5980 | 1.2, 2.99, 3.07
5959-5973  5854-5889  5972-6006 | -0.2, 3.02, 2.99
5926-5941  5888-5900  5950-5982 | -1.5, 2.61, 3.02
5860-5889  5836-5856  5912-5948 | 0.7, 3.17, 3.1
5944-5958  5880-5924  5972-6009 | -1.2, 2.83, 2.99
